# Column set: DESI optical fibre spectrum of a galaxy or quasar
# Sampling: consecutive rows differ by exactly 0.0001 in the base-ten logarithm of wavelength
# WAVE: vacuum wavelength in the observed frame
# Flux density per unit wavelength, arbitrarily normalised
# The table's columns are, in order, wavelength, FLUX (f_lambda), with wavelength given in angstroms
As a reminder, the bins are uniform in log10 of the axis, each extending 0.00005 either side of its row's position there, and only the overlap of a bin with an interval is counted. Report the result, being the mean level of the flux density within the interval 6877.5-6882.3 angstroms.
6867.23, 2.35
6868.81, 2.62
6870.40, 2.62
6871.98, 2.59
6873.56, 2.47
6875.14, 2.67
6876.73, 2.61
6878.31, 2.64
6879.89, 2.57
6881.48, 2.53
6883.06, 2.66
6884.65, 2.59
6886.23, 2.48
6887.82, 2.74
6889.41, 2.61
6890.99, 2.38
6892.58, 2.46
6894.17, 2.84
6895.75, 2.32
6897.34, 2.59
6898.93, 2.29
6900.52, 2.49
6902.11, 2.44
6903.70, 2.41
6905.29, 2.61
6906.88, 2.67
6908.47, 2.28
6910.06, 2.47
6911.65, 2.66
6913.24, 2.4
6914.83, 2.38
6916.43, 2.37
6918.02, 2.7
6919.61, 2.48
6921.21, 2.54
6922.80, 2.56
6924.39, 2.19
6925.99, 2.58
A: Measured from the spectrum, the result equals 2.58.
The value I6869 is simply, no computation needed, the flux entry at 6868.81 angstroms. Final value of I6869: 2.62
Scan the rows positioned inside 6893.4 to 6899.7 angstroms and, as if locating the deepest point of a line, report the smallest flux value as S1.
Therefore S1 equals 2.29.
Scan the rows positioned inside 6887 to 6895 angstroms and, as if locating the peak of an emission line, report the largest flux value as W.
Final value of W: 2.84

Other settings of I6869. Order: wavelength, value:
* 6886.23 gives 2.48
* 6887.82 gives 2.74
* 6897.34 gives 2.59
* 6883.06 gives 2.66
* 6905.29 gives 2.61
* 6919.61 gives 2.48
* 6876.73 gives 2.61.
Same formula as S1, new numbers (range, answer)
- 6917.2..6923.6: 2.48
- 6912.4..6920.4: 2.37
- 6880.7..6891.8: 2.38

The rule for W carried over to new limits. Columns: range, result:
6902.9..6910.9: 2.67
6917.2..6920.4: 2.7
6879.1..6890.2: 2.74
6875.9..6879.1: 2.64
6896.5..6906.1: 2.61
